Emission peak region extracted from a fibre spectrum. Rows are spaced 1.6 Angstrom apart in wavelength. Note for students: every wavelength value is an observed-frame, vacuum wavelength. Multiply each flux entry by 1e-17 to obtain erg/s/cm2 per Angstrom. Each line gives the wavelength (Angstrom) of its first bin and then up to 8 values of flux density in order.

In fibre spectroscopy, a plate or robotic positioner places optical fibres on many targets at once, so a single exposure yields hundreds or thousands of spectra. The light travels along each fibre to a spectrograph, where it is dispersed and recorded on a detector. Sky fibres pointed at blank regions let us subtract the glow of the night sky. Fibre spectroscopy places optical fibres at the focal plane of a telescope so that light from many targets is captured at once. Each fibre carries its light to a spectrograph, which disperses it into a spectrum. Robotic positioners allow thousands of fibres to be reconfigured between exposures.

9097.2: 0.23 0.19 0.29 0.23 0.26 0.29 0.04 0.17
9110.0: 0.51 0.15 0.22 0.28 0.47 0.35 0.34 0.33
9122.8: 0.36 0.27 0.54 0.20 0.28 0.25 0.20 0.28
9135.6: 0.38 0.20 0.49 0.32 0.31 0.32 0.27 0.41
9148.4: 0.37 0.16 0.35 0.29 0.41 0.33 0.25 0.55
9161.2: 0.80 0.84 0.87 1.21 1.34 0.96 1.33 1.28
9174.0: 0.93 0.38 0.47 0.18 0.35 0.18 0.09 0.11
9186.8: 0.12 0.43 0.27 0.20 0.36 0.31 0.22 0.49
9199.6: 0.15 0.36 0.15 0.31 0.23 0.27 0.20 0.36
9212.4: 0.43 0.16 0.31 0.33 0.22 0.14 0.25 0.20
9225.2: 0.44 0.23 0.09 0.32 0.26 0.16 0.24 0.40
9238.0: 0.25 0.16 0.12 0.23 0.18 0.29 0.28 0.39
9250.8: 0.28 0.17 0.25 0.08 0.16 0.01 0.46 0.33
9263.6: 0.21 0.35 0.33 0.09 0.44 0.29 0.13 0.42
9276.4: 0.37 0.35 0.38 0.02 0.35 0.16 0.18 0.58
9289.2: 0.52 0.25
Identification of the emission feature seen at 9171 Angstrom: H-gamma 4340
